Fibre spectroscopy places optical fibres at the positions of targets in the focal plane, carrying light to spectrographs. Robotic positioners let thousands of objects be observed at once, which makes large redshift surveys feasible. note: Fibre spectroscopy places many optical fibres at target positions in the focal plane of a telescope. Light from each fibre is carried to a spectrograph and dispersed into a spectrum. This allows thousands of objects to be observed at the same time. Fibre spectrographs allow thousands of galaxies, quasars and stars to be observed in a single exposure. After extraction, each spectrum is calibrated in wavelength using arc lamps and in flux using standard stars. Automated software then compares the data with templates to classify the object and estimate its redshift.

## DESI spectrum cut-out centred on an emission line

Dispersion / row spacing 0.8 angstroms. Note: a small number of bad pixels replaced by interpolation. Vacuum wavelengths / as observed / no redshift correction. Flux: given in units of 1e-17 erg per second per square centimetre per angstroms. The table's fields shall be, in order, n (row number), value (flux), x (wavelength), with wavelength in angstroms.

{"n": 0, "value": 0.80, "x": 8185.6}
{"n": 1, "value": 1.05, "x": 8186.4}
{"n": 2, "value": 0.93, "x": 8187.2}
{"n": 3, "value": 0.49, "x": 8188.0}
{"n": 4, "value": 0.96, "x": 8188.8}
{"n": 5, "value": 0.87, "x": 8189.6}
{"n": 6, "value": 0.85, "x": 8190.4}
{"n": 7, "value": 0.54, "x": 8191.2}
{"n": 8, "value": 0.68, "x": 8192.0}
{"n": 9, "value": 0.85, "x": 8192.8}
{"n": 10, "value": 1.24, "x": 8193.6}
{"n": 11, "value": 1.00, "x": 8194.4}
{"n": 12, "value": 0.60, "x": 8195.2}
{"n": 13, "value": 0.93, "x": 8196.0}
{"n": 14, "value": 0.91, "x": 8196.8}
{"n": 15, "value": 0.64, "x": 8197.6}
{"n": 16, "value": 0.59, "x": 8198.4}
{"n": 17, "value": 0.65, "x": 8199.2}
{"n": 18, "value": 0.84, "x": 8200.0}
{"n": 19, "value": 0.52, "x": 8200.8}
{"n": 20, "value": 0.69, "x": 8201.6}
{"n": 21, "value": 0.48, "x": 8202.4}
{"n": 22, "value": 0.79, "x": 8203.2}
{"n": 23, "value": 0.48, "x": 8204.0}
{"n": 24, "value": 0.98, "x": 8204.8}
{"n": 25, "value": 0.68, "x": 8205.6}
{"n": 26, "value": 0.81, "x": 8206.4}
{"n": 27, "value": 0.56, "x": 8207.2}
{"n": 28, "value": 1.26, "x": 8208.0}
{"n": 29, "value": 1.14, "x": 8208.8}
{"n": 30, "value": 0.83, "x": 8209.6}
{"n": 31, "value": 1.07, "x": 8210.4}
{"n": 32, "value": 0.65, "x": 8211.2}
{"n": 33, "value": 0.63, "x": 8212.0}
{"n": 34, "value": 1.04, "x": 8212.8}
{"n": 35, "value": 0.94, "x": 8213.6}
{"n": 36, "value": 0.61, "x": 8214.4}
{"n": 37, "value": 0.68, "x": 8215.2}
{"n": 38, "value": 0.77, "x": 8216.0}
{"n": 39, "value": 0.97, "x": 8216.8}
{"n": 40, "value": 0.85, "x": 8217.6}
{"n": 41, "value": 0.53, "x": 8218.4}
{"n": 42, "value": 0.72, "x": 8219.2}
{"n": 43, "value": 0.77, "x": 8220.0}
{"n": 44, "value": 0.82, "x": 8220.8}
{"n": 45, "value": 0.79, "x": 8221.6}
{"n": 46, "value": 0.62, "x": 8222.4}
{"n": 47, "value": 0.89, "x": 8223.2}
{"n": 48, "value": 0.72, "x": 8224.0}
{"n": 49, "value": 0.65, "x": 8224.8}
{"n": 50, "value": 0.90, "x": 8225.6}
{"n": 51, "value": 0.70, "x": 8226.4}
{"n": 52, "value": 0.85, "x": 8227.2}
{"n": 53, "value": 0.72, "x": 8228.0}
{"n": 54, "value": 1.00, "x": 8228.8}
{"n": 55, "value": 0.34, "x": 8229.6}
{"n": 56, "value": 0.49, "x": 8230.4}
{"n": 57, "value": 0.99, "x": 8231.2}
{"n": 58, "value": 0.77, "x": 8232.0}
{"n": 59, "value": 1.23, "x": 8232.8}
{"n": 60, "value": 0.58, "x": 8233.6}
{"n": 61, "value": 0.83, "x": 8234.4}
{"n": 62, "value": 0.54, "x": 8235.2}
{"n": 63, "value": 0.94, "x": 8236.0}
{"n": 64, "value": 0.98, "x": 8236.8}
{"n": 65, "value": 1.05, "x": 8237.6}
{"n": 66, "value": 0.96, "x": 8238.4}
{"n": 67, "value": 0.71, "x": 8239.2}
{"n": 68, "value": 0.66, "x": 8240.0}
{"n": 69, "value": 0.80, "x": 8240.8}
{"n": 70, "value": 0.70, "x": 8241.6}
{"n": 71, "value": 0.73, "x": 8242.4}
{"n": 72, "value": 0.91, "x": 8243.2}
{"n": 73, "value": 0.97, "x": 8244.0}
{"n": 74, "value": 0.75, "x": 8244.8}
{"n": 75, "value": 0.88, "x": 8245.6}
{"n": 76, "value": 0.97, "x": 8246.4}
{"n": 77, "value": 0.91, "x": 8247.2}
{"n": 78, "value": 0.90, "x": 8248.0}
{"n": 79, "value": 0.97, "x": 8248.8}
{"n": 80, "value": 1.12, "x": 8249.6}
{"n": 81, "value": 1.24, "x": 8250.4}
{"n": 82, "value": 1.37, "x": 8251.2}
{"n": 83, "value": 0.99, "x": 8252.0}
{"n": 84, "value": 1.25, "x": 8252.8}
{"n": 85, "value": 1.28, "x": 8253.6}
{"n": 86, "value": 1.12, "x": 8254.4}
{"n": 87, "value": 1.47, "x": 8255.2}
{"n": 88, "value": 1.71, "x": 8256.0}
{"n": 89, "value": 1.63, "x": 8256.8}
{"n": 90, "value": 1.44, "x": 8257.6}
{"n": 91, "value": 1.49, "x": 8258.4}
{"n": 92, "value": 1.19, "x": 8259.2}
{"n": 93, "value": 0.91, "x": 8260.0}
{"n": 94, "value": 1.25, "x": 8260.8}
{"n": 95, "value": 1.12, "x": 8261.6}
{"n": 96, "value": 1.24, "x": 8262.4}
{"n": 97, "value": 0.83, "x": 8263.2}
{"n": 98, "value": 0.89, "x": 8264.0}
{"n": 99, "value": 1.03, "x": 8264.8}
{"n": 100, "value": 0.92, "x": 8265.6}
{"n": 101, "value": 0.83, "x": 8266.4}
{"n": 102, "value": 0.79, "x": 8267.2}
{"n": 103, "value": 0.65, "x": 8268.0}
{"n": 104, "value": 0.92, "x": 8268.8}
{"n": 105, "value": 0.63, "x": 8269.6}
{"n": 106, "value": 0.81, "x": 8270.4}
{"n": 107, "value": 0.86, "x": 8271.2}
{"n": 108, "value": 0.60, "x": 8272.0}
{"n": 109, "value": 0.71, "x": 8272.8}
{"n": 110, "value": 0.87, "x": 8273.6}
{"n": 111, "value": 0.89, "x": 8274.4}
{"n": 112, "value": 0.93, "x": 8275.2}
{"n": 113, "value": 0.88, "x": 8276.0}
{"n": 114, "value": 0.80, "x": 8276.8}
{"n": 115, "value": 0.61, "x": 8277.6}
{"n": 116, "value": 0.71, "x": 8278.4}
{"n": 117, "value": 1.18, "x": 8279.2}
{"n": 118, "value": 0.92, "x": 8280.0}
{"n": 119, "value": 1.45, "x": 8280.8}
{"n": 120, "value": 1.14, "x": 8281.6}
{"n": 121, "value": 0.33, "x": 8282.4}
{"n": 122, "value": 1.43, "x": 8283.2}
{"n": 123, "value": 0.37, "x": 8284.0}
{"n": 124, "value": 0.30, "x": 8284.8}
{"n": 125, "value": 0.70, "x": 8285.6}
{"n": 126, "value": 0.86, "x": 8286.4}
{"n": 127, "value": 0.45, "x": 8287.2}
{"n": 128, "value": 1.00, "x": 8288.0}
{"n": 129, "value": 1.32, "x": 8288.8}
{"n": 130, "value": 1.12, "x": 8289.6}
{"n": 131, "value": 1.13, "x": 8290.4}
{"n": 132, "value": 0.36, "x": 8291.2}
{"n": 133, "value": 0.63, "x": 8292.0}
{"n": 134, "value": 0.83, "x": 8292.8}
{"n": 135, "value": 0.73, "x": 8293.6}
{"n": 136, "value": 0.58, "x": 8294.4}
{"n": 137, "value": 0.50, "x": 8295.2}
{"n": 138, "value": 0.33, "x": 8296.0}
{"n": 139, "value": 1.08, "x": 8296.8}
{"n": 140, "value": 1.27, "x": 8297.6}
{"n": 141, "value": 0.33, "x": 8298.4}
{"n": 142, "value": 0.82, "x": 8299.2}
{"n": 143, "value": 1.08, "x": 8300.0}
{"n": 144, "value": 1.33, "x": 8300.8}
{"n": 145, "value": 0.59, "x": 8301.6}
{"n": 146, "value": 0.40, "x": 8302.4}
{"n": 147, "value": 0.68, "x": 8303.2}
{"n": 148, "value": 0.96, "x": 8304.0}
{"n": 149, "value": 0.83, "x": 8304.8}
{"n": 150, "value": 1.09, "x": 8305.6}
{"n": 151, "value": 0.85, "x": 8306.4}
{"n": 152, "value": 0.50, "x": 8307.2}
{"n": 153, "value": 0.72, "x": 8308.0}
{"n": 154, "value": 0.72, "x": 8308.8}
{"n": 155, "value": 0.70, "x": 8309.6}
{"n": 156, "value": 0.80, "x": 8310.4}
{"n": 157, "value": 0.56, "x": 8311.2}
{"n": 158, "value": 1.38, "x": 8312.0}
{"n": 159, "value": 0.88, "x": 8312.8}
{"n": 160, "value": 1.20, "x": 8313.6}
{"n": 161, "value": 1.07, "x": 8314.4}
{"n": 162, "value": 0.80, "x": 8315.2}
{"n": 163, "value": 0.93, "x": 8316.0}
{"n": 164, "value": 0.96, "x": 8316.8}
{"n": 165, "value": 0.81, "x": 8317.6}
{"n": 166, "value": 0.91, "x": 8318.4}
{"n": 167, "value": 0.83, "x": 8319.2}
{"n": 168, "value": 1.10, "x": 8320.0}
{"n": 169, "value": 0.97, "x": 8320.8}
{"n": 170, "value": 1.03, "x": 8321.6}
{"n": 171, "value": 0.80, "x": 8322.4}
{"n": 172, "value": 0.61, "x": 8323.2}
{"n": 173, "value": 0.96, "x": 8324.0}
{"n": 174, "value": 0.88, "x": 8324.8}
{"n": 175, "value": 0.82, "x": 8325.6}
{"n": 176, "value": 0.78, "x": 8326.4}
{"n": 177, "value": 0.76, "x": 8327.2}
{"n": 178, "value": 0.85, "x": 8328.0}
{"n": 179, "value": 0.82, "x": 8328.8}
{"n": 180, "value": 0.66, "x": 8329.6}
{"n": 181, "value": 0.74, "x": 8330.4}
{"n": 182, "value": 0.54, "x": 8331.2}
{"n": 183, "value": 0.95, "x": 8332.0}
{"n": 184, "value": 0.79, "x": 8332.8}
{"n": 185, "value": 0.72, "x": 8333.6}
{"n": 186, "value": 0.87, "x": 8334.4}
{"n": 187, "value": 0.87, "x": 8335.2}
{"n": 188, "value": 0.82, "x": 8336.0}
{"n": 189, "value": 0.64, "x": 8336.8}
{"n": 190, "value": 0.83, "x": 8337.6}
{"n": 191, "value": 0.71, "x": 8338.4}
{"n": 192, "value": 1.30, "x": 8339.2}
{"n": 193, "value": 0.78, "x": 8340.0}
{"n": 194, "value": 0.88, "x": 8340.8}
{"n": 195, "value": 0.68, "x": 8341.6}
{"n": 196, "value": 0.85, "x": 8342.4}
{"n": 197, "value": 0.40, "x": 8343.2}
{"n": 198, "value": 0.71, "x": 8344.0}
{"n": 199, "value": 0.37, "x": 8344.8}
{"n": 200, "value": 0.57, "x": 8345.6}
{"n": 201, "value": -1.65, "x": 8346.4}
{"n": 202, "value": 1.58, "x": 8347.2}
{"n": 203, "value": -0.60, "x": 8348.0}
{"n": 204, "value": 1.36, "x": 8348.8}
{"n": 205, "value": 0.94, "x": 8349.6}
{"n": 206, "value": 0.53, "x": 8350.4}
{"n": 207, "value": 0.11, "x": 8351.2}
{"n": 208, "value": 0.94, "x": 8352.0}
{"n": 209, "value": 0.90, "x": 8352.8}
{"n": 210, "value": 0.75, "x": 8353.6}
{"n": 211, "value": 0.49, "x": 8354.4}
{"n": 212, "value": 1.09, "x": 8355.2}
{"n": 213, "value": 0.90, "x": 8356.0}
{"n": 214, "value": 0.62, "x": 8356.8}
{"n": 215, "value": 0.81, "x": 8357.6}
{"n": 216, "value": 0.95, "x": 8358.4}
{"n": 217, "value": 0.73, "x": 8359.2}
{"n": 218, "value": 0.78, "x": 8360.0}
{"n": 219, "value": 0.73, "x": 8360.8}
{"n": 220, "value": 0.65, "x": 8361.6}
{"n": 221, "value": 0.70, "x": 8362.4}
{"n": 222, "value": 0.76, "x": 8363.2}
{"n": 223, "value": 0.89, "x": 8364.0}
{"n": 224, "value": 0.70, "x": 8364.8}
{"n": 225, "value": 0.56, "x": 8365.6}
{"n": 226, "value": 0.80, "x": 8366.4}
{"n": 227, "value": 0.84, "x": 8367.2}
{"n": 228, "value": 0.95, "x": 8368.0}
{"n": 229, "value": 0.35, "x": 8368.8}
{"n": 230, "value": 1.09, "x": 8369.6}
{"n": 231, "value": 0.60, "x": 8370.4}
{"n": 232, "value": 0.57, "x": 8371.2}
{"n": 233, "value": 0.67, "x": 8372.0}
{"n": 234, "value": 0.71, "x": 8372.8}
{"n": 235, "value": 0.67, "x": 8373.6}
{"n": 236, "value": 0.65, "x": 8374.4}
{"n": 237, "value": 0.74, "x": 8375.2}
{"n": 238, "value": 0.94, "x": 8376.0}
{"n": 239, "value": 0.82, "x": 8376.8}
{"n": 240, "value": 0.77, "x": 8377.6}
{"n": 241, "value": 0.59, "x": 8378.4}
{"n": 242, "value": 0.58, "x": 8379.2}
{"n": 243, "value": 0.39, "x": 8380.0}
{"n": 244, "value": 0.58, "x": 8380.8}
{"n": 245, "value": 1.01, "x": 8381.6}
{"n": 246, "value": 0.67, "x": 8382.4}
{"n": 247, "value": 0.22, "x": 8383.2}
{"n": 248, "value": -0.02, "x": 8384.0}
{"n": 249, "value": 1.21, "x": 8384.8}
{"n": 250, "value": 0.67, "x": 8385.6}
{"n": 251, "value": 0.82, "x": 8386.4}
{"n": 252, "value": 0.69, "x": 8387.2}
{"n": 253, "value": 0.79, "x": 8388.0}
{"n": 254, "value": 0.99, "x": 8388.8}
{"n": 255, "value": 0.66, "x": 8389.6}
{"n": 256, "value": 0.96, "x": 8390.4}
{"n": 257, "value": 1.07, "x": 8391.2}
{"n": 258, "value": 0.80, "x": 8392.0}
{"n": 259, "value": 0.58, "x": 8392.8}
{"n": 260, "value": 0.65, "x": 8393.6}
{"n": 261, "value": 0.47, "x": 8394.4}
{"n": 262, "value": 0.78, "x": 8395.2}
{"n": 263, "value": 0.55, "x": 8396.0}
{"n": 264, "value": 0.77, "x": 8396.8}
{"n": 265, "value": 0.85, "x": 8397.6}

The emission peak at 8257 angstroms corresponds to H-beta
